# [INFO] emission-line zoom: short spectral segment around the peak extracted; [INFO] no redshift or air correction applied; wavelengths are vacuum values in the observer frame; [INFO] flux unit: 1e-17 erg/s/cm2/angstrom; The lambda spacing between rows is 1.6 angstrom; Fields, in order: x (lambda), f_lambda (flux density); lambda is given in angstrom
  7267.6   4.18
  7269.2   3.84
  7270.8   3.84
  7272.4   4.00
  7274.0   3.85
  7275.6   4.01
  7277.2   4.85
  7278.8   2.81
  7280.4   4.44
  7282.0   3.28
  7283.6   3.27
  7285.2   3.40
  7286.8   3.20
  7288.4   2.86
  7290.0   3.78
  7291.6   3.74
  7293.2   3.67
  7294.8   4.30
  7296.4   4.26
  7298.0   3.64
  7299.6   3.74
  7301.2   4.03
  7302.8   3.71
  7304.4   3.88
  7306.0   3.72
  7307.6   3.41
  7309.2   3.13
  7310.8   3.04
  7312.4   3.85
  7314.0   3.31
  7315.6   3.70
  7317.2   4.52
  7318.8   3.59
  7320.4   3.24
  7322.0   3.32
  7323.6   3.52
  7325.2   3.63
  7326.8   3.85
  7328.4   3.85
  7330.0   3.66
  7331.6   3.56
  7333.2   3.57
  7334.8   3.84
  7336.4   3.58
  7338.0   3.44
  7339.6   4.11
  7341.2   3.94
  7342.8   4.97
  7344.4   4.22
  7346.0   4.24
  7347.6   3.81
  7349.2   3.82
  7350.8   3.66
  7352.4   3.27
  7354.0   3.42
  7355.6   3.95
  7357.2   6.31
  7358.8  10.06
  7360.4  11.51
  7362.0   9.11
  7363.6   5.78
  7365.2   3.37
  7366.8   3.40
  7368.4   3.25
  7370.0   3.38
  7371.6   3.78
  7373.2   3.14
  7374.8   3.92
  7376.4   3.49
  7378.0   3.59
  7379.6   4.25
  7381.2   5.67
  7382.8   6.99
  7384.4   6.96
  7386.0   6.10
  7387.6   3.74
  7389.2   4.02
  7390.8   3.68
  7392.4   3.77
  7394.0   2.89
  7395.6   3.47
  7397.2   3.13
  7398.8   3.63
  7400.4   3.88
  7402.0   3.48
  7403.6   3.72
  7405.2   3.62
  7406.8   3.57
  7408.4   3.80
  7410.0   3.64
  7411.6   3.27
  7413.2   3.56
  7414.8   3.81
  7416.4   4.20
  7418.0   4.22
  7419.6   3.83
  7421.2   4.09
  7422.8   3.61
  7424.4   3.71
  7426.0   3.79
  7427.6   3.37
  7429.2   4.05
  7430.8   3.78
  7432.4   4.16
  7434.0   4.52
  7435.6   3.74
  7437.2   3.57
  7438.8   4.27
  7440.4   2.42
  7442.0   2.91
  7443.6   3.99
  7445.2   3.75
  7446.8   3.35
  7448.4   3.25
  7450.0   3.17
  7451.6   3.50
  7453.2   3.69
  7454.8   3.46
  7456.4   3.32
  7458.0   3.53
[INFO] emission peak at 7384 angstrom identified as [N II] 6583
